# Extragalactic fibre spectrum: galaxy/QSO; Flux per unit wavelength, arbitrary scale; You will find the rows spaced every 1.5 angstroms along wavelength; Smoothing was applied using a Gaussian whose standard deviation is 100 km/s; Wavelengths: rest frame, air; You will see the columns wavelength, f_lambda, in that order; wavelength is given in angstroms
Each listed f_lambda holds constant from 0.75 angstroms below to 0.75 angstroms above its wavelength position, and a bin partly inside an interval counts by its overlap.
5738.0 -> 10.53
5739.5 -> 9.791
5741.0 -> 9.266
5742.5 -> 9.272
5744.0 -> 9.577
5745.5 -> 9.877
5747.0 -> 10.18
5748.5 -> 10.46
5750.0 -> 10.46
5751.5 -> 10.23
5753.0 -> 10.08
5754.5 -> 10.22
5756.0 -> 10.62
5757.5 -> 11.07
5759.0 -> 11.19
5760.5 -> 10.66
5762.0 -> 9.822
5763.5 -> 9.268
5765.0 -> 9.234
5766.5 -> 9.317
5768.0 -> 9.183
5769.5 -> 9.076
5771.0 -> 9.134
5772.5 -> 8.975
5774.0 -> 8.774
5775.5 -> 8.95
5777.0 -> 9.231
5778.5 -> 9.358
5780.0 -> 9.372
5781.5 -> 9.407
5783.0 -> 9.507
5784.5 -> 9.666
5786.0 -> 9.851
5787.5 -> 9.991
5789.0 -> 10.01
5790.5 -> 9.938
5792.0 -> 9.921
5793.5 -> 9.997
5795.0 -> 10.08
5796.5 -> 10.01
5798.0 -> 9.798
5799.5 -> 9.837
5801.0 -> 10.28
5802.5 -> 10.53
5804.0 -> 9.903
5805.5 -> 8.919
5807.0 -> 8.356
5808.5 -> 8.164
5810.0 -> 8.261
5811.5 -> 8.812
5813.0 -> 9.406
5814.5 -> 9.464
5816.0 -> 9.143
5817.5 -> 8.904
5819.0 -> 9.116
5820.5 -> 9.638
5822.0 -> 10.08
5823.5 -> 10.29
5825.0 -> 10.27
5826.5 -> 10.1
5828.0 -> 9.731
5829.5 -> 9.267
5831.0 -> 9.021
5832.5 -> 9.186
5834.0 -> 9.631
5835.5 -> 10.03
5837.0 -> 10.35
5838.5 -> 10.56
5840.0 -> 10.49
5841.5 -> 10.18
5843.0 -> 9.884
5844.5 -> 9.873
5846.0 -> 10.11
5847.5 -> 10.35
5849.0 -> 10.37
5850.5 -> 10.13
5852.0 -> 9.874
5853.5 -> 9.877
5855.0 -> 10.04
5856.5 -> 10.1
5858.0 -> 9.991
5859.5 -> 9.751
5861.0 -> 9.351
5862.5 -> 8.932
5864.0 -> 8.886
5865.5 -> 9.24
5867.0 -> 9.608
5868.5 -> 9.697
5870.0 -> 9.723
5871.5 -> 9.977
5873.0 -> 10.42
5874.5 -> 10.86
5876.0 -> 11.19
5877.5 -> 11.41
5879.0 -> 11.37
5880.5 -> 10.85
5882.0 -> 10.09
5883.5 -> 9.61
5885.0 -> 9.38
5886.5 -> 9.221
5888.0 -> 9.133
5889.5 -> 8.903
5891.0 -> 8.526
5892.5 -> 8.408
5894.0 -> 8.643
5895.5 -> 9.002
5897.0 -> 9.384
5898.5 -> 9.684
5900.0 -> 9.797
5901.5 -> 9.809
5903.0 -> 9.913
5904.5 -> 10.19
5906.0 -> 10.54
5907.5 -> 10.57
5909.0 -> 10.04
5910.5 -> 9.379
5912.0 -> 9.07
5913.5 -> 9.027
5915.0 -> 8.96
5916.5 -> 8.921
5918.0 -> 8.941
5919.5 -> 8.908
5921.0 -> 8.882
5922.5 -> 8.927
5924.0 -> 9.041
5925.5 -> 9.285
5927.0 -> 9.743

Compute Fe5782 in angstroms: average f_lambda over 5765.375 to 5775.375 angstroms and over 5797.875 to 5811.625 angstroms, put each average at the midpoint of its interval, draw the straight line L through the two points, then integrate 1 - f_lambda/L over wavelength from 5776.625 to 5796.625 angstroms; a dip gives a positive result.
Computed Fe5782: -1.2 angstroms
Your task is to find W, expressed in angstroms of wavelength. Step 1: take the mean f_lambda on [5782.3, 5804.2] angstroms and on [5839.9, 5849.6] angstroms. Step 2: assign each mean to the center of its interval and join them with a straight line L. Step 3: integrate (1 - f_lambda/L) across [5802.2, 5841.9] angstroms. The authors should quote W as 2.1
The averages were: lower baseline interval 9.96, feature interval 9.53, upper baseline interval 10.2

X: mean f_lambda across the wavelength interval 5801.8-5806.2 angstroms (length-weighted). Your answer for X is 9.79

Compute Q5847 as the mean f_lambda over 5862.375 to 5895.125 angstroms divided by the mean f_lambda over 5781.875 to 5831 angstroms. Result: 1.0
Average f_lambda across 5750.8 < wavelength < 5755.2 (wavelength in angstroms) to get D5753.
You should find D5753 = 10.2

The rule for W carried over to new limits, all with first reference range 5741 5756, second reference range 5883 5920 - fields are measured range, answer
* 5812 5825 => 0.25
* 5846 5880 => -1.90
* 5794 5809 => 0.28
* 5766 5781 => 1.18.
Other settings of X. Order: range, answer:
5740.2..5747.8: 9.64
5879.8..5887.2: 9.83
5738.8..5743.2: 9.44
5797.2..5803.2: 10.1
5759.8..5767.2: 9.66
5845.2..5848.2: 10.2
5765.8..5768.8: 9.25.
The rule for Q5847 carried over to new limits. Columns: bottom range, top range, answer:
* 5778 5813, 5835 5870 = 1.03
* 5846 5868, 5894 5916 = 0.99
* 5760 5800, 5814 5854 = 1.03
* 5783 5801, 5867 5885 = 1.05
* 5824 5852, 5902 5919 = 0.96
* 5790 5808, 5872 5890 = 1.05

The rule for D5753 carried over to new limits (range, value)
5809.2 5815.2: 8.97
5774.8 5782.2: 9.26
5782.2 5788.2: 9.75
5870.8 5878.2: 10.8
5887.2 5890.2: 9.02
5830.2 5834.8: 9.29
